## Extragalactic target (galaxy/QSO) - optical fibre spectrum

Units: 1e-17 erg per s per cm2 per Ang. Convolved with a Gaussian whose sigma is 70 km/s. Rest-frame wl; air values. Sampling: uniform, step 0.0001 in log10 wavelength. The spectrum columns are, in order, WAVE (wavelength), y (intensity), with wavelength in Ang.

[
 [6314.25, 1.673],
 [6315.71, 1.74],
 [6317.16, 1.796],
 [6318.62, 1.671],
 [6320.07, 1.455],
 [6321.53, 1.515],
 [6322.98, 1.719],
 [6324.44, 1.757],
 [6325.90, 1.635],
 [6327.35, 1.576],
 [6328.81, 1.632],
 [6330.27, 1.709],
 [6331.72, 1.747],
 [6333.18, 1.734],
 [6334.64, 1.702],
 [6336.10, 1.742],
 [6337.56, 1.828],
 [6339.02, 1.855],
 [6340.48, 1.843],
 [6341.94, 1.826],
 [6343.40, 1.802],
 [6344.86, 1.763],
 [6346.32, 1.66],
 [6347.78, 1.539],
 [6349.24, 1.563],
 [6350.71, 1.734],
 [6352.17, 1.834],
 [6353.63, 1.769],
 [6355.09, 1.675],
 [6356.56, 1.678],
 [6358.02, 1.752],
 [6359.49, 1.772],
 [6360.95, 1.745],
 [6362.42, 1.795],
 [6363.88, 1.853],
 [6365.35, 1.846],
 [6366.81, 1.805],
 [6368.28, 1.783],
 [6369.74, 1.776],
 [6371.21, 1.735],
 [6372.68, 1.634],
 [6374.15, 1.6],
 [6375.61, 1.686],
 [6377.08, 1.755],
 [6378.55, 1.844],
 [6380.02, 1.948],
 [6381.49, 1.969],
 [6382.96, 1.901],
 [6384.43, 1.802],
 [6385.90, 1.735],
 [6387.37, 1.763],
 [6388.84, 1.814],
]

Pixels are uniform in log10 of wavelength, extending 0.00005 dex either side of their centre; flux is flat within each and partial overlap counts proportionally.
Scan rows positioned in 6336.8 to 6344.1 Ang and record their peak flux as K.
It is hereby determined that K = 1.855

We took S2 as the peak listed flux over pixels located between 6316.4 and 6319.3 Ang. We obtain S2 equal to 1.796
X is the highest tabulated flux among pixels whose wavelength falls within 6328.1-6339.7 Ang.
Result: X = 1.855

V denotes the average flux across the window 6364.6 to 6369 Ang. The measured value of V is 1.81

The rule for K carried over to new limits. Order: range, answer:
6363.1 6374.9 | 1.853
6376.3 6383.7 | 1.969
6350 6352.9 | 1.834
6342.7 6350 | 1.802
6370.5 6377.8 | 1.755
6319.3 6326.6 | 1.757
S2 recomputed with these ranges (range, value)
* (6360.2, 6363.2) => 1.795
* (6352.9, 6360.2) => 1.772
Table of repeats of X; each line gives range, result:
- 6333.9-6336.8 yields 1.742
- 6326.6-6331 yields 1.709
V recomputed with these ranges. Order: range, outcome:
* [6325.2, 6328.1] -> 1.61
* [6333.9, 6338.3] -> 1.76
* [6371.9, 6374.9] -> 1.62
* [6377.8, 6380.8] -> 1.89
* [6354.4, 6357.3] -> 1.68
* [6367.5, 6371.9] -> 1.77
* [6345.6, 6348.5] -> 1.6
